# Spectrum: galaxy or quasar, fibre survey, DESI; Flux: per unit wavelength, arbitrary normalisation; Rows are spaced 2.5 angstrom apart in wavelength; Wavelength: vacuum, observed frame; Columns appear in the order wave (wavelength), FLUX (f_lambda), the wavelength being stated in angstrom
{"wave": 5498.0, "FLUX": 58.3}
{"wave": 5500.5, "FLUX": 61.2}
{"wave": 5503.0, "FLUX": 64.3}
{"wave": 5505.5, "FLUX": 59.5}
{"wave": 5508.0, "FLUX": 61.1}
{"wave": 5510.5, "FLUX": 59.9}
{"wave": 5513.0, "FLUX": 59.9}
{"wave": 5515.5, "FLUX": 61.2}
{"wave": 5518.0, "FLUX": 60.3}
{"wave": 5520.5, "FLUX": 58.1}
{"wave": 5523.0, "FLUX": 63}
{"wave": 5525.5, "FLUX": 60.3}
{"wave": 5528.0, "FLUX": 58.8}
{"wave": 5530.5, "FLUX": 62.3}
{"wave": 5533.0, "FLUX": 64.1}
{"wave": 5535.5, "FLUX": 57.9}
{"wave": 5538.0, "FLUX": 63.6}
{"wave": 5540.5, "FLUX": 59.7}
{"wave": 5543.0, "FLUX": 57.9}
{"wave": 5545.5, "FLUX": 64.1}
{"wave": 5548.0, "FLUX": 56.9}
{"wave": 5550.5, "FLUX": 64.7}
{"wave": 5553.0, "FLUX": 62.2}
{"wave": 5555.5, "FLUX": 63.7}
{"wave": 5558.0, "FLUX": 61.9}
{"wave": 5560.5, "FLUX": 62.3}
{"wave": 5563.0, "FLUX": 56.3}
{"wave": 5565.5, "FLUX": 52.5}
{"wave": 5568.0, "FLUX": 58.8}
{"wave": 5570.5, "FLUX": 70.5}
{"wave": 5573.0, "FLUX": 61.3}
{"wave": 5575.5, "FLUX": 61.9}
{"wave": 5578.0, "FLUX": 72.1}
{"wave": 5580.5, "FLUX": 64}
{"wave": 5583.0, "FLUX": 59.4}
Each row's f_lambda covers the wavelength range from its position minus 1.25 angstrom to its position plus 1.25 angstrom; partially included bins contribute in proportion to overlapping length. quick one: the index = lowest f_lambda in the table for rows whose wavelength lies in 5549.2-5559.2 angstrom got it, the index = 61.9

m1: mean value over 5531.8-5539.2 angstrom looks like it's 61.8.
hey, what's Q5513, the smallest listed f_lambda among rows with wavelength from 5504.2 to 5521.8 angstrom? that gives 58.1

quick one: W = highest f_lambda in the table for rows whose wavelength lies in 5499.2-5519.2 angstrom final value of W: 64.3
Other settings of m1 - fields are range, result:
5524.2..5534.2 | 61.4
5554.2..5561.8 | 62.6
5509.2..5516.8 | 60.3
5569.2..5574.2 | 65.9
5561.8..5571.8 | 59.6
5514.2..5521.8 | 59.9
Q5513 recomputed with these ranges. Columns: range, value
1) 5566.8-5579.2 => 58.8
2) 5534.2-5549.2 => 56.9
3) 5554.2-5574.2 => 52.5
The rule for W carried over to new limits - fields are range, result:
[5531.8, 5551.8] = 64.7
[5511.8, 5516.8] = 61.2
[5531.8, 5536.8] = 64.1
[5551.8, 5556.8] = 63.7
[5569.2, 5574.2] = 70.5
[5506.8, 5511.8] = 61.1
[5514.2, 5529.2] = 63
